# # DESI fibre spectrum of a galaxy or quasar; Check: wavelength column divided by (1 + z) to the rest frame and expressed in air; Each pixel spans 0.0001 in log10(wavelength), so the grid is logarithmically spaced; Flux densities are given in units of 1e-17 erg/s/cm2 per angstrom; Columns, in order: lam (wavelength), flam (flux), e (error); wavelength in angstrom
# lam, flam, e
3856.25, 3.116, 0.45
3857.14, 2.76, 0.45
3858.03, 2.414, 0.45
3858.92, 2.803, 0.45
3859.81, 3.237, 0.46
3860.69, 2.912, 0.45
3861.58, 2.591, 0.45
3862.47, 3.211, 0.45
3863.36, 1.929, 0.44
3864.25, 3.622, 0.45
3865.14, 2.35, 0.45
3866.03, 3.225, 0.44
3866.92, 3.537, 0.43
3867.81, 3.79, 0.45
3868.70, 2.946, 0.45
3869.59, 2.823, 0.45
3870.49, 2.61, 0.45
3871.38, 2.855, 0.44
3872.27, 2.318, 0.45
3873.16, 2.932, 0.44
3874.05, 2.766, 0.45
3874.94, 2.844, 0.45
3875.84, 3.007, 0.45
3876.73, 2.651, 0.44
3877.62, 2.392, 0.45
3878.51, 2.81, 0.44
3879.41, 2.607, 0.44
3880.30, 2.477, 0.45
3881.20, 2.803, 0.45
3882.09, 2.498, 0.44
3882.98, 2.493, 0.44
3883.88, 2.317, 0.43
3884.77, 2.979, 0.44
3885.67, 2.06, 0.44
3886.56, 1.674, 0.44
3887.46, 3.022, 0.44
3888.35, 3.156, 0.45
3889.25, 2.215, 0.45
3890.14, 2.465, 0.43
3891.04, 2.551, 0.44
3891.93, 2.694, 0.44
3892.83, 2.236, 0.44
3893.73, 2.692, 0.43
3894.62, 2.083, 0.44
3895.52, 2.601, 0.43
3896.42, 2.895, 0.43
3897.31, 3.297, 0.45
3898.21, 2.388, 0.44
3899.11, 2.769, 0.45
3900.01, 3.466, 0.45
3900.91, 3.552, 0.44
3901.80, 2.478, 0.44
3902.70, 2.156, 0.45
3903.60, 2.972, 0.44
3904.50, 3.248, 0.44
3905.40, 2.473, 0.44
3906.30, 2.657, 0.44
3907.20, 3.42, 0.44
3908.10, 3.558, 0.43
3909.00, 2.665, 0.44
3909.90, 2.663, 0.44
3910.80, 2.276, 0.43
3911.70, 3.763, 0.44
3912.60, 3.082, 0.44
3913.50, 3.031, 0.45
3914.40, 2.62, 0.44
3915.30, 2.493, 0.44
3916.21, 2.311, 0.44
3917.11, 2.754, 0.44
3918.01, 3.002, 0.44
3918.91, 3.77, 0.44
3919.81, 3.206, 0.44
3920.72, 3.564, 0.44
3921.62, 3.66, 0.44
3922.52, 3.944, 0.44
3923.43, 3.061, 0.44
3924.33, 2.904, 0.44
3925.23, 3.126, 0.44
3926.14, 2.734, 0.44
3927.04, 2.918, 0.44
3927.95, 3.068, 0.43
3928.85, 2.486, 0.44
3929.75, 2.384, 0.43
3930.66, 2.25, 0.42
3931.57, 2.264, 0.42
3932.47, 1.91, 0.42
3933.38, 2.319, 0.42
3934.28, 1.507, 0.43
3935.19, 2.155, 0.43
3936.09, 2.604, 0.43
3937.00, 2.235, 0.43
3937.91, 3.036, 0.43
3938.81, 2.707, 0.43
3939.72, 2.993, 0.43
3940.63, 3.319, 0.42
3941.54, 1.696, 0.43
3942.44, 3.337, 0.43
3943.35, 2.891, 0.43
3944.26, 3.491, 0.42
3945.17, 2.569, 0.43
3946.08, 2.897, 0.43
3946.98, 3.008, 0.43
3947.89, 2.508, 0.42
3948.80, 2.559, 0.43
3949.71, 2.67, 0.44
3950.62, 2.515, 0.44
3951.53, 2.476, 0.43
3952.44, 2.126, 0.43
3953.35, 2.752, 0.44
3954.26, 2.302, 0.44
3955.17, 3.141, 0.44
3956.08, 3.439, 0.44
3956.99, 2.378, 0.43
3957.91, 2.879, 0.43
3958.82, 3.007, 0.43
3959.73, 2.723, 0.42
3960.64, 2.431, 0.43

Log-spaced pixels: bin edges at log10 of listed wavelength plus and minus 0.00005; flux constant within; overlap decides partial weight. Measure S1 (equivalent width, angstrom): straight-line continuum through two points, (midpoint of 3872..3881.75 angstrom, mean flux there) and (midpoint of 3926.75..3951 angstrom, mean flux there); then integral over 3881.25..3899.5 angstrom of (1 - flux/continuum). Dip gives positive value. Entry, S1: 0.8 angstrom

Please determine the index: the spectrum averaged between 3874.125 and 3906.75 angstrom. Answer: 2.66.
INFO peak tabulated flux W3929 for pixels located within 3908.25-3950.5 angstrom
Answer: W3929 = 3.944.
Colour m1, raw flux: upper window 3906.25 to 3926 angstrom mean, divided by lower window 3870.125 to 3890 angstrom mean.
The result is 1.2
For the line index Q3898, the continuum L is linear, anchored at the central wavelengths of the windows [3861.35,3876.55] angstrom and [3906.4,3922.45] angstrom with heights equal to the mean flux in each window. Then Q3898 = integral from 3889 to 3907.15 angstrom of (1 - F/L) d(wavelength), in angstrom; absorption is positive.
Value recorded 1.75 angstrom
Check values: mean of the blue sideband 2.9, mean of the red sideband 3.06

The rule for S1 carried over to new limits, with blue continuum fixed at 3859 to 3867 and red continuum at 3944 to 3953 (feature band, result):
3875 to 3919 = 1.4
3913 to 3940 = -0.3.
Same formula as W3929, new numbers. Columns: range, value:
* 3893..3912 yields 3.763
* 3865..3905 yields 3.79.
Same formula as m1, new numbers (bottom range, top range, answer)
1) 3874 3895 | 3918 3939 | 1.09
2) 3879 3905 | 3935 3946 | 1.05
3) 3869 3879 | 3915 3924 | 1.17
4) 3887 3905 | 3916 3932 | 1.08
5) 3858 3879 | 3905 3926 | 1.06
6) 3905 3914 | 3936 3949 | 0.95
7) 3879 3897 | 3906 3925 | 1.21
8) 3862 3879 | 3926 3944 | 0.89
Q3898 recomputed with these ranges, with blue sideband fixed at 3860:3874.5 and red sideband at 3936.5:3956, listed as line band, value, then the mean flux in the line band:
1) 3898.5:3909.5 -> -0.4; 2.94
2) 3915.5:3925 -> -1.4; 3.2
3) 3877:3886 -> 1.0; 2.55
